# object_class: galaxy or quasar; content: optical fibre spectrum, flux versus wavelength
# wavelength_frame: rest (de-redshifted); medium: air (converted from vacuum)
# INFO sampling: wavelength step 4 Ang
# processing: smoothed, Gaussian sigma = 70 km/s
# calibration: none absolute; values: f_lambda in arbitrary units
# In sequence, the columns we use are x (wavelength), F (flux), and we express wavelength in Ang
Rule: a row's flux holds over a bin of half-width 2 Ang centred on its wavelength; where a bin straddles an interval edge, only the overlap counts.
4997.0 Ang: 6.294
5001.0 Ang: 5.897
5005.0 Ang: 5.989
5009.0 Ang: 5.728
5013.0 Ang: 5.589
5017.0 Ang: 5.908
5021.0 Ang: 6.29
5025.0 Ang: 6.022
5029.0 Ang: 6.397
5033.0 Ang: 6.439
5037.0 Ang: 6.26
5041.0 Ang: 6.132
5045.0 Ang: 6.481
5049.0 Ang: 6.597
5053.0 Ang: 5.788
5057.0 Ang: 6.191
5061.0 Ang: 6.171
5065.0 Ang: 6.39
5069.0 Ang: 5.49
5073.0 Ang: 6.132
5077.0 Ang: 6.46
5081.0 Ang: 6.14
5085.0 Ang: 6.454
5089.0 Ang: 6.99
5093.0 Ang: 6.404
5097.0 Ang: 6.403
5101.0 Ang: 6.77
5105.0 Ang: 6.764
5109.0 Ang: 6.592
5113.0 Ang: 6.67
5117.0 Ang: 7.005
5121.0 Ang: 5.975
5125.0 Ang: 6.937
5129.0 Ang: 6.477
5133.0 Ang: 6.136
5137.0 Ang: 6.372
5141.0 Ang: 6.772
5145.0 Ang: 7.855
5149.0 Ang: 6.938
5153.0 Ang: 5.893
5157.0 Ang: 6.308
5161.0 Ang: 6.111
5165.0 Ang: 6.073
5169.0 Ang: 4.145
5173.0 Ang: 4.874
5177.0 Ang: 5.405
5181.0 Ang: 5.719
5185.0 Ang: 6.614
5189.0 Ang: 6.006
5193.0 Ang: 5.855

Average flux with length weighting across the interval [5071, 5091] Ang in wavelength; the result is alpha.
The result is 6.44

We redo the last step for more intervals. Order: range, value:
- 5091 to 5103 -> 6.53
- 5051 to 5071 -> 6.01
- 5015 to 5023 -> 6.1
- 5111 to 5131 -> 6.61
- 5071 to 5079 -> 6.3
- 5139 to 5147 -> 7.31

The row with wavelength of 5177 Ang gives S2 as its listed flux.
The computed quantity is 5.405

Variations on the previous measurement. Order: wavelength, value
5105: 6.764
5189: 6.006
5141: 6.772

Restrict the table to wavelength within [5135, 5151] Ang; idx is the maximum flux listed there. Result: 7.855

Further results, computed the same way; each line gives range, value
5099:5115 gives 6.77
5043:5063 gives 6.597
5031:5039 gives 6.439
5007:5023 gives 6.29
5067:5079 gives 6.46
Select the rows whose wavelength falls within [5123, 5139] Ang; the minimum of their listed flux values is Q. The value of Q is 6.136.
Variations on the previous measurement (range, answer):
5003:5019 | 5.589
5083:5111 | 6.403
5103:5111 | 6.592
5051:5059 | 5.788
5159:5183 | 4.145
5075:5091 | 6.14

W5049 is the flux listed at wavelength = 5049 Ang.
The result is 6.597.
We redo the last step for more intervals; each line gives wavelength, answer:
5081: 6.14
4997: 6.294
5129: 6.477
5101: 6.77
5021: 6.29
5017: 5.908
